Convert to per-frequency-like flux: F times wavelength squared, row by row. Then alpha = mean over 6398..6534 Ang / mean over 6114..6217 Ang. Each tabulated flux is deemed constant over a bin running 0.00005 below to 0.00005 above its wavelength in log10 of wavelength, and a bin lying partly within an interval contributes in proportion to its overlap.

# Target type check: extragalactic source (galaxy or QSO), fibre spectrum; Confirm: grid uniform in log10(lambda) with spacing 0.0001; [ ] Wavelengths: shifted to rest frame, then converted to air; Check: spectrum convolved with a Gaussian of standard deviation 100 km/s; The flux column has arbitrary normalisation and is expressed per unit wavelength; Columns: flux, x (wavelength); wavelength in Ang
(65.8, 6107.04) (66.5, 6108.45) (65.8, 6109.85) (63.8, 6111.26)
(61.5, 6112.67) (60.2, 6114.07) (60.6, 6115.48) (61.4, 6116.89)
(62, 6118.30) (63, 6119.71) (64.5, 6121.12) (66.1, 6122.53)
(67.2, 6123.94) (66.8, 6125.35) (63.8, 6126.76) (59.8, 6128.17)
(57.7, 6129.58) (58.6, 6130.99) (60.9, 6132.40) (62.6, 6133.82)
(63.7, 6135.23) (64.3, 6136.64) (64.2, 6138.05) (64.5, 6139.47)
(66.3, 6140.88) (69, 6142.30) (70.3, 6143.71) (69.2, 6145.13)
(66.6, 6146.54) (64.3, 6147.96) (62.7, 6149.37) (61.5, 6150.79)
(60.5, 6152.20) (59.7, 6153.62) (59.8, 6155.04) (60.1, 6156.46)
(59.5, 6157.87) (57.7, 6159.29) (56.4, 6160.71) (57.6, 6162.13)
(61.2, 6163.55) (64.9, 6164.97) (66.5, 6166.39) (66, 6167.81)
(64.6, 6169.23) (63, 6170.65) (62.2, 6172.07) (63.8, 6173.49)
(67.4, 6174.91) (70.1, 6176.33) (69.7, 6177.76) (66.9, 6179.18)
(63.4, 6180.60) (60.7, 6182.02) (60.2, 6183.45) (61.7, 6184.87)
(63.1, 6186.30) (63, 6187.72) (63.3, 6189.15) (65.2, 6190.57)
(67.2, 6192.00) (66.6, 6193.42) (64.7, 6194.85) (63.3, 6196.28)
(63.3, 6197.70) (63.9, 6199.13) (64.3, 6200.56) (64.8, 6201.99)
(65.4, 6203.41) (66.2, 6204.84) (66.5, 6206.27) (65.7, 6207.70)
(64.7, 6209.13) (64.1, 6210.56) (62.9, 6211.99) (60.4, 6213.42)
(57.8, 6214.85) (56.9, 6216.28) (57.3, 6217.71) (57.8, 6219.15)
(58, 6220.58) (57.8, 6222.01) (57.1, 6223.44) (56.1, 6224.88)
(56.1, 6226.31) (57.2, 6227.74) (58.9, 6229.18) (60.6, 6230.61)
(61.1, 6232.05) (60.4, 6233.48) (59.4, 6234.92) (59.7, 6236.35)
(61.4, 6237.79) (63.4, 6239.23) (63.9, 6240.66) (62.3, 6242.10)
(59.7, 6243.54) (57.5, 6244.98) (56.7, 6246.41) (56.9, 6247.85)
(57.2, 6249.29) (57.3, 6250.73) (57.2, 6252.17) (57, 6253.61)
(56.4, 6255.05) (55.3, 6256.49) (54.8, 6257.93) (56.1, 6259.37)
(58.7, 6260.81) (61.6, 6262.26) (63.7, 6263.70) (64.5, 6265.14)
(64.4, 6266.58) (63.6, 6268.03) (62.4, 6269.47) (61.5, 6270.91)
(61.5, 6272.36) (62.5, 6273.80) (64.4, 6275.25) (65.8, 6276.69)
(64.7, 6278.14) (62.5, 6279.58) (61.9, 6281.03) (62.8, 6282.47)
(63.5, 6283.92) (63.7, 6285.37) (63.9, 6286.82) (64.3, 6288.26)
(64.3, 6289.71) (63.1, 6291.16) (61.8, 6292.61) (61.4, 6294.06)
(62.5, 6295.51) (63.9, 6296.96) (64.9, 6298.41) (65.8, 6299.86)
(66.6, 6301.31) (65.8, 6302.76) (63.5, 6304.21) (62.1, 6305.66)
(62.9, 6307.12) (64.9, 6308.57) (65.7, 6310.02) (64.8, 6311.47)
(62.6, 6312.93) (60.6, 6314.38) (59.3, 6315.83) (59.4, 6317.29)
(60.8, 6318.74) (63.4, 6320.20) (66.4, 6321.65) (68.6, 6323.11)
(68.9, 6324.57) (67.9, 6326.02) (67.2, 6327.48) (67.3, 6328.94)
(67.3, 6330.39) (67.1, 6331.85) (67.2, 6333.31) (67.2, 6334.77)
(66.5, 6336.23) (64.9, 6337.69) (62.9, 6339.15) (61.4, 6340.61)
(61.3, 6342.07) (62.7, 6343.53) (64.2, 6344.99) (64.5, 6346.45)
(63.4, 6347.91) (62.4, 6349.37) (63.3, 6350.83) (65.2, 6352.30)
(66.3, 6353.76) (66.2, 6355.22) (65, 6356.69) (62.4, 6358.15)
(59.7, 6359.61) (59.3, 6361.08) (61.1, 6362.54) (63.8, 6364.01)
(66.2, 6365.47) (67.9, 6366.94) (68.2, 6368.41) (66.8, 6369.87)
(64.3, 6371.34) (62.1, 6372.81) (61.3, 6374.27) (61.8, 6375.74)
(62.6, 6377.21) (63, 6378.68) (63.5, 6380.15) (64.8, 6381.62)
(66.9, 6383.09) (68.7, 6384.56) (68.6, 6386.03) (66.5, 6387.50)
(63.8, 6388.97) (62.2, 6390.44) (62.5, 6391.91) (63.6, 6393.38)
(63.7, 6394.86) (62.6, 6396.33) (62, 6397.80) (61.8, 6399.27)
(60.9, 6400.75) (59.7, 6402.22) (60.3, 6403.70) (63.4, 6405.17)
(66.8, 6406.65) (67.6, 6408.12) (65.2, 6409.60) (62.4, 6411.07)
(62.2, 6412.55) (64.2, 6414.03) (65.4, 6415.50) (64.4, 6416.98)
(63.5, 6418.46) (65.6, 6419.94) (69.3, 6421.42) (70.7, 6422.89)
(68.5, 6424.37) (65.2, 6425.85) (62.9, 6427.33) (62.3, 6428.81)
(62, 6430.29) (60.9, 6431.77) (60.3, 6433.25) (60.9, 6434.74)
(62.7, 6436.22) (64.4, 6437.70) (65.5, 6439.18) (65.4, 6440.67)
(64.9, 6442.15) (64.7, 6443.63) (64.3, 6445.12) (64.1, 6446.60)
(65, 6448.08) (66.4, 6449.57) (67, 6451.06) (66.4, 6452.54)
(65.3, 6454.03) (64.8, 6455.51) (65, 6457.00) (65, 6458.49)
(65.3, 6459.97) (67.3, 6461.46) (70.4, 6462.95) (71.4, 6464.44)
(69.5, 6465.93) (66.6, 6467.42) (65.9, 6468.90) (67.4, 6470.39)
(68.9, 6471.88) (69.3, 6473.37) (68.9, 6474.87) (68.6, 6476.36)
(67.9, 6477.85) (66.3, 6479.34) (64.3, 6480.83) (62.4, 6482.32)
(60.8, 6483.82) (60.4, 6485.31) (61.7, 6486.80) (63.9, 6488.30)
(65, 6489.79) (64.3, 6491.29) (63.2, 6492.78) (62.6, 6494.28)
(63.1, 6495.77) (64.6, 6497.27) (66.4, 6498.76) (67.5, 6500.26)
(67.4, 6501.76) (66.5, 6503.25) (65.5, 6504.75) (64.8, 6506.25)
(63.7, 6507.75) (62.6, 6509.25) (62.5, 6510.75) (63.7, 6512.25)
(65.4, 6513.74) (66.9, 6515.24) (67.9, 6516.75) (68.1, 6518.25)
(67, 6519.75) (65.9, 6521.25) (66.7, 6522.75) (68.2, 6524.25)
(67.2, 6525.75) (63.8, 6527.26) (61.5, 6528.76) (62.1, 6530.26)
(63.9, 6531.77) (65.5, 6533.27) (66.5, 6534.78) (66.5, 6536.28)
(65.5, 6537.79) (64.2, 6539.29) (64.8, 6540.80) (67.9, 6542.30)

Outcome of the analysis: 1.1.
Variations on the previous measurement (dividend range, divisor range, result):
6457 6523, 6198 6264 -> 1.19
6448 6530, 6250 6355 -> 1.10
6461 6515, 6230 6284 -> 1.16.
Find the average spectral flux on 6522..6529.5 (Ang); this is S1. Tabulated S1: 65.5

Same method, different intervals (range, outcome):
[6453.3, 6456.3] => 65.1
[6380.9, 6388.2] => 67.1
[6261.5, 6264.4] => 62.5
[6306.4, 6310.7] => 64.6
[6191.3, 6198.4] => 65.1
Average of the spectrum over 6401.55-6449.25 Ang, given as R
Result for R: 64.2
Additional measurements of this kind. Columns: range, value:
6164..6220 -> 63.8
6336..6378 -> 63.7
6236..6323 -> 61.9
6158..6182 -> 63.6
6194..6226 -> 61.7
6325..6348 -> 65.3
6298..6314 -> 64.4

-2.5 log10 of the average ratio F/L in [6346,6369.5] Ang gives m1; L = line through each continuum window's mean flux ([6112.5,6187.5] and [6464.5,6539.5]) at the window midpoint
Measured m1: 0.01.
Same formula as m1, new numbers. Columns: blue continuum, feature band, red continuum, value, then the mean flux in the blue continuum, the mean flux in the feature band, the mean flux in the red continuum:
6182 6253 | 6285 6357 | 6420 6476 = -0.02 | 61.1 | 64.3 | 65.8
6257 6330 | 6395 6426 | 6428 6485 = 0.01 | 63.4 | 64.4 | 65.4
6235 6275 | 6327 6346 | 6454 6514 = -0.05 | 59.9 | 65.1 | 65.5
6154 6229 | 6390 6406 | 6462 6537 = 0.04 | 62.3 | 62.1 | 65.6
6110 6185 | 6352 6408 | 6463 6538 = 0.02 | 63.3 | 63.9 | 65.6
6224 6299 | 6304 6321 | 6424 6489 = -0.01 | 60.9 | 62.5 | 65.2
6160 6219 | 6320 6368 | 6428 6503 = -0.01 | 63.5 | 64.9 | 65.2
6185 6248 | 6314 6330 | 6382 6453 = -0.03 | 61.5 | 64.7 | 64.3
